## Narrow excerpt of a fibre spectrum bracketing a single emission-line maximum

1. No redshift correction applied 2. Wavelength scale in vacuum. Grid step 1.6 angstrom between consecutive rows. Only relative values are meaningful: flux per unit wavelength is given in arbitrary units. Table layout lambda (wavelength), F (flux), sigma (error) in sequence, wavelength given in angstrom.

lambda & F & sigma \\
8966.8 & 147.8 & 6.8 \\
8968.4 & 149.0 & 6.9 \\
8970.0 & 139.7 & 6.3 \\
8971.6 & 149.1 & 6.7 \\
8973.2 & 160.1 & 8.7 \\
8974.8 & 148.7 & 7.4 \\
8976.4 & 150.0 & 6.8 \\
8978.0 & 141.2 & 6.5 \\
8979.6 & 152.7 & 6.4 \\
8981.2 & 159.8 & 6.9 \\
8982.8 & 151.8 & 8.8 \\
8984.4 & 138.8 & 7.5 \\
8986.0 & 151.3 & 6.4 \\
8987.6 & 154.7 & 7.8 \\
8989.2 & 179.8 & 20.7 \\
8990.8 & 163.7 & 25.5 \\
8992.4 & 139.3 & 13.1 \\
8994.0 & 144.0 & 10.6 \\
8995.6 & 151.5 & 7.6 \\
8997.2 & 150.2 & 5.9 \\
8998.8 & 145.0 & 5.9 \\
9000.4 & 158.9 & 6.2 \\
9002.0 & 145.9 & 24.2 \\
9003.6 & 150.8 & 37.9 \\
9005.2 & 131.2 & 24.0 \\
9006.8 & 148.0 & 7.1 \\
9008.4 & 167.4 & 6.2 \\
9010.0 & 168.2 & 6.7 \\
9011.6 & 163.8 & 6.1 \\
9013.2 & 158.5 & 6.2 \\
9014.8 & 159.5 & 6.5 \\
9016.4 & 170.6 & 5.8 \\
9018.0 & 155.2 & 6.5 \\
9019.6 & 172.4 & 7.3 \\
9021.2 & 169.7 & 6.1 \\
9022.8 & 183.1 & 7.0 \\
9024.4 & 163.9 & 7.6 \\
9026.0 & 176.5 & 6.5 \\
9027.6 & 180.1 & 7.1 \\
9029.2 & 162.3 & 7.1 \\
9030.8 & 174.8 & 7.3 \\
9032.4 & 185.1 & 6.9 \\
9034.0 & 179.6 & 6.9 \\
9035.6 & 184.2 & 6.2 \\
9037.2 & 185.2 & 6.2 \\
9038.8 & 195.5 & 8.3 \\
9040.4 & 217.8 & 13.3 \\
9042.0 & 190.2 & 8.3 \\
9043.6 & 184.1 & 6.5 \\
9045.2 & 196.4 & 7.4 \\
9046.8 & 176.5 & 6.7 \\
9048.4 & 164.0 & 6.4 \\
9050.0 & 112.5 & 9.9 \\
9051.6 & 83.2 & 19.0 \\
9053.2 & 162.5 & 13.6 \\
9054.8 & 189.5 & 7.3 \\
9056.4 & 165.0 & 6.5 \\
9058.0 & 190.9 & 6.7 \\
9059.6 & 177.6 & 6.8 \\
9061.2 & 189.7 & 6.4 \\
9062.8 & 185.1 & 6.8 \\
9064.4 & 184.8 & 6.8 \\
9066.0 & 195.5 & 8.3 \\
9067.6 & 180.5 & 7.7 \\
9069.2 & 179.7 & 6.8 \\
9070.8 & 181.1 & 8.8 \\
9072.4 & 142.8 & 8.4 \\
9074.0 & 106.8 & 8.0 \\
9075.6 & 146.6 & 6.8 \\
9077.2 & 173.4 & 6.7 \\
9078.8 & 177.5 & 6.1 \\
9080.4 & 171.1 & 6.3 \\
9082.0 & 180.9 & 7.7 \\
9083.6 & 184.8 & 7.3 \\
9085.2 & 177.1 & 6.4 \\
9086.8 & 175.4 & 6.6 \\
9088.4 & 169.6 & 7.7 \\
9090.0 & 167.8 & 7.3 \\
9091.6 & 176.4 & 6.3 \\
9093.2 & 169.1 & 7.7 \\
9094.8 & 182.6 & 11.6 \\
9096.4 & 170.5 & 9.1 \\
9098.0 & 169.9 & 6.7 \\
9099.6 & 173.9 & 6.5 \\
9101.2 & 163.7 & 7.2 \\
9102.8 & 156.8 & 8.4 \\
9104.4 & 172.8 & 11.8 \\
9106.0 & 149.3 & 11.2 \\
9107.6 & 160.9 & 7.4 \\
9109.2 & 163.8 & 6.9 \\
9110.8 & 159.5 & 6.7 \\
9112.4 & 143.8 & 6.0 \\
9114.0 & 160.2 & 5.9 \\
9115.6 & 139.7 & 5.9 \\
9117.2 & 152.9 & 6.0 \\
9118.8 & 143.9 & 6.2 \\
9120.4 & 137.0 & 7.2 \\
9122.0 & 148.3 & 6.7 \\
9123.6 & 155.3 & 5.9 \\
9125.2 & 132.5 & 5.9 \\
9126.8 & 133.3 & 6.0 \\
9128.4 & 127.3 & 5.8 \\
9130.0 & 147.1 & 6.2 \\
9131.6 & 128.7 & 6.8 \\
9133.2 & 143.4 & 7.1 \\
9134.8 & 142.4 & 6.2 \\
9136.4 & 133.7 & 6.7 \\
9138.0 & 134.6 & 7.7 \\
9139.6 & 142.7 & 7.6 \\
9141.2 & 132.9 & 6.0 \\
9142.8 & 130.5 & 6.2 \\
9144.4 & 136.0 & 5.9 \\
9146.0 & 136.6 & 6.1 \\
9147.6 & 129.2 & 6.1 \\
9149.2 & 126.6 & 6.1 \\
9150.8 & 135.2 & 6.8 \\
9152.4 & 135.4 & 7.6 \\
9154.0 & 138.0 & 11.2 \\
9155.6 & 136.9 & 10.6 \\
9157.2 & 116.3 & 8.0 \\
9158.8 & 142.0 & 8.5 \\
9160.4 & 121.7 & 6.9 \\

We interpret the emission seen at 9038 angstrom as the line Mg II 2798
